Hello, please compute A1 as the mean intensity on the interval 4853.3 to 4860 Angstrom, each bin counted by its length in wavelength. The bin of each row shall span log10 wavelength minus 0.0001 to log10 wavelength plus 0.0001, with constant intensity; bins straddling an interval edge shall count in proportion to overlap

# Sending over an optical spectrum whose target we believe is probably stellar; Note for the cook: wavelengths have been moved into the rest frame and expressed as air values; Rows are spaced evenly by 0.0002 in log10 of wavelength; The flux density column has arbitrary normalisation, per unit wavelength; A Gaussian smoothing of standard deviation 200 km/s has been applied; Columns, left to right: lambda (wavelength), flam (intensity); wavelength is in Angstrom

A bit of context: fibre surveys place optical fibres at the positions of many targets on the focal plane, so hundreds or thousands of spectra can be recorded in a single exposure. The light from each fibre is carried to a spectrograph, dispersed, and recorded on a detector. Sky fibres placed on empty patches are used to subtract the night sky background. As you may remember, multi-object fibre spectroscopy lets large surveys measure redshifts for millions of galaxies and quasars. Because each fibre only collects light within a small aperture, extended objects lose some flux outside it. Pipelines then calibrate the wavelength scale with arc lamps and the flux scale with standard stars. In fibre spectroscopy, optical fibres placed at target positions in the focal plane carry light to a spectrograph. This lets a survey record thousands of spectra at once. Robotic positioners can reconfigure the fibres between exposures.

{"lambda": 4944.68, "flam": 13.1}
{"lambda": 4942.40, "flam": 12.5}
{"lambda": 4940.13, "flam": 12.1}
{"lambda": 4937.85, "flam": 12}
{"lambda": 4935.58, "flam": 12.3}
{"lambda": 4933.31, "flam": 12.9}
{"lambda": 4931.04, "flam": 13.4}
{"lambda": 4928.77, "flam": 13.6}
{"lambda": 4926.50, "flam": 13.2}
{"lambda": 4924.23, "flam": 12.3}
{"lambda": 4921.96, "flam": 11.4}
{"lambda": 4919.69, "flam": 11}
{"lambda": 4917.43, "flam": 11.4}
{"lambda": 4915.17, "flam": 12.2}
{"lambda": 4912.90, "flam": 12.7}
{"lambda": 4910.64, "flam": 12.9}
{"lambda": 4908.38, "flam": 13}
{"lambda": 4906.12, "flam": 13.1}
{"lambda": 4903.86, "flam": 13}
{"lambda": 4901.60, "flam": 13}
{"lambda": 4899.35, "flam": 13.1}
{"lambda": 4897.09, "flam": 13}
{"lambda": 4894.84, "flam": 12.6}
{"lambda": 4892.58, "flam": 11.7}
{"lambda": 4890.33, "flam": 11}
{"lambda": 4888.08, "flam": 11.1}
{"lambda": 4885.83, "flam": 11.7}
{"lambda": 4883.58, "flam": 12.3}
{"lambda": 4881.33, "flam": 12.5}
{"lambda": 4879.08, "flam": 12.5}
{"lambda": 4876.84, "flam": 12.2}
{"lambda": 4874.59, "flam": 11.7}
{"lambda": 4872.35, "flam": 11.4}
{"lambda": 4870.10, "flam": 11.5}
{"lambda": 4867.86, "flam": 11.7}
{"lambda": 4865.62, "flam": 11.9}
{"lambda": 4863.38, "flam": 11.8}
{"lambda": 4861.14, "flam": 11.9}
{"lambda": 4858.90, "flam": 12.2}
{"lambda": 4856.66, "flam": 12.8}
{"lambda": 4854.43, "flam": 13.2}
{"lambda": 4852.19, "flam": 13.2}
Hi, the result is 12.7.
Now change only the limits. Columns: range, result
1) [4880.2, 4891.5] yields 11.7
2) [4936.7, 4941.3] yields 12.1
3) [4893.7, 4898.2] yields 12.8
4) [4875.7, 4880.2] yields 12.4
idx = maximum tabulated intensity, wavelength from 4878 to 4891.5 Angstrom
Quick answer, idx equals 12.5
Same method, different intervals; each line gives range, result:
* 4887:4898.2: 13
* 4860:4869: 11.9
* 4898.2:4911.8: 13.1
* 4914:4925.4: 12.3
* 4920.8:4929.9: 13.6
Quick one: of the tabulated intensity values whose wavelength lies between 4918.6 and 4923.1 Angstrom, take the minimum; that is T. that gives 11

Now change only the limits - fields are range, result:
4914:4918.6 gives 11.4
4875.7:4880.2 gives 12.2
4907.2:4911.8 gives 12.9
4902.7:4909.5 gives 13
